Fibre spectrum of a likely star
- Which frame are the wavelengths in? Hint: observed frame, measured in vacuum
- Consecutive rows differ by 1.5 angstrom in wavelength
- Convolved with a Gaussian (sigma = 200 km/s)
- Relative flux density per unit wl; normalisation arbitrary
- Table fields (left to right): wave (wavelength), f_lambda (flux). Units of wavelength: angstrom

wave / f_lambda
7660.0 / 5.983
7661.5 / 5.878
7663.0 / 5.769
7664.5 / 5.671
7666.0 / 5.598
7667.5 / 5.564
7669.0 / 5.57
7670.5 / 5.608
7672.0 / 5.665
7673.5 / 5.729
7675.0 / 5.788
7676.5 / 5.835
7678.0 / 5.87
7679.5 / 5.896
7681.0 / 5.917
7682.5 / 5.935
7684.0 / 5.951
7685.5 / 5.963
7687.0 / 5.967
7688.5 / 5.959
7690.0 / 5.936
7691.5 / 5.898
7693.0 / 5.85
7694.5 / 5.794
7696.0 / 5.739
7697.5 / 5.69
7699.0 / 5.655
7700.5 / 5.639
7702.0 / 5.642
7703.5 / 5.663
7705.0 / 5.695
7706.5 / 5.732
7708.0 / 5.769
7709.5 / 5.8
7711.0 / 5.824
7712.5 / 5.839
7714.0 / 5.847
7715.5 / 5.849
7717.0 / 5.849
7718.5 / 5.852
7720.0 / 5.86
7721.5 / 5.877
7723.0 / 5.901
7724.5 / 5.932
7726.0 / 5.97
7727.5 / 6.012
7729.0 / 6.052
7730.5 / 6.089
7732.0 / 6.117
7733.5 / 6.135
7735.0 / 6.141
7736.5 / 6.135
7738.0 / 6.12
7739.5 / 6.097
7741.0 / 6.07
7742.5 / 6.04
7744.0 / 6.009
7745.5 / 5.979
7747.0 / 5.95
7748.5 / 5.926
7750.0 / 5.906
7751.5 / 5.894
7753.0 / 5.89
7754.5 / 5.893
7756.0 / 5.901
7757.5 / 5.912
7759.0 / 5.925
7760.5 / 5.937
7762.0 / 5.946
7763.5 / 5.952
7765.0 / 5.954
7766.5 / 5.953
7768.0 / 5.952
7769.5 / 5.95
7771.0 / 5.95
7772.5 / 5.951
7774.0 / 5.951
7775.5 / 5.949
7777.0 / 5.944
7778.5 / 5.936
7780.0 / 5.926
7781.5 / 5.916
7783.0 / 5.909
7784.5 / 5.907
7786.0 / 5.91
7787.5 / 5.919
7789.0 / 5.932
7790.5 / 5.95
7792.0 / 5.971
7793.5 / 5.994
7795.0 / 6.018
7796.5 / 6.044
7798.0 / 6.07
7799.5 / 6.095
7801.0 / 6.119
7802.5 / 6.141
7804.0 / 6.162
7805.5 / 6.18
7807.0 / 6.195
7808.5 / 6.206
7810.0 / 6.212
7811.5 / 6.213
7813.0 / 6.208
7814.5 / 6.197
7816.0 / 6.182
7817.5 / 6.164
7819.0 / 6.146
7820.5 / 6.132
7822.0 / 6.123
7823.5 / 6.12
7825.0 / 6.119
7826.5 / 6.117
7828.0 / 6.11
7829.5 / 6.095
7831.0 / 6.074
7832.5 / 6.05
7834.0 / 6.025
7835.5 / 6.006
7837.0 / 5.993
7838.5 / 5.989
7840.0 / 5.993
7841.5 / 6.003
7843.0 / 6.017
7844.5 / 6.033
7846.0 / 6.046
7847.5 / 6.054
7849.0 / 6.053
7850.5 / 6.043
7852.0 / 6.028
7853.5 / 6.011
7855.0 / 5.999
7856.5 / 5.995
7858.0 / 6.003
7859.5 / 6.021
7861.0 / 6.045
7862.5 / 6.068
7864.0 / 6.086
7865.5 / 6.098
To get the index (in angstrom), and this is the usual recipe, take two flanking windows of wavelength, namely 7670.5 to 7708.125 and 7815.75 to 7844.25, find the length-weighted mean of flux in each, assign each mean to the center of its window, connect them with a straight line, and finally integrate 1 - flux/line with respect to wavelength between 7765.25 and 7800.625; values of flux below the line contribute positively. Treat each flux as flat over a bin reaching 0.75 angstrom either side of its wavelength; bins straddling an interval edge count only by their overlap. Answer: 0.1 angstrom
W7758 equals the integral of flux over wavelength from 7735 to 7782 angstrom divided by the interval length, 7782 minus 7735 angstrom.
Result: 5.96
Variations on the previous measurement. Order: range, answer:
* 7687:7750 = 5.9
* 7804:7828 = 6.17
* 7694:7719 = 5.76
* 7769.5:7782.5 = 5.94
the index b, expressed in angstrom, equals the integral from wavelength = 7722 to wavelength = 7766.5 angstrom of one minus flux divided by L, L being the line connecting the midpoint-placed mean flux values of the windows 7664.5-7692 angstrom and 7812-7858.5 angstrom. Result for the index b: -0.55 angstrom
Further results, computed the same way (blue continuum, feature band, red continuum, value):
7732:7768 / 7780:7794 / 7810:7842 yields 0.26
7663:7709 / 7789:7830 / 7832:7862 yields -1.07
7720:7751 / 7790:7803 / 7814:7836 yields 0.08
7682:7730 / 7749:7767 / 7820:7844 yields 0.03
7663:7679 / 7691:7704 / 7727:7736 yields 0.32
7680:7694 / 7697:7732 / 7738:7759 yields 0.64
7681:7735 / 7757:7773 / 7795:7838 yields 0.16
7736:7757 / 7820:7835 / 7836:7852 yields -0.20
